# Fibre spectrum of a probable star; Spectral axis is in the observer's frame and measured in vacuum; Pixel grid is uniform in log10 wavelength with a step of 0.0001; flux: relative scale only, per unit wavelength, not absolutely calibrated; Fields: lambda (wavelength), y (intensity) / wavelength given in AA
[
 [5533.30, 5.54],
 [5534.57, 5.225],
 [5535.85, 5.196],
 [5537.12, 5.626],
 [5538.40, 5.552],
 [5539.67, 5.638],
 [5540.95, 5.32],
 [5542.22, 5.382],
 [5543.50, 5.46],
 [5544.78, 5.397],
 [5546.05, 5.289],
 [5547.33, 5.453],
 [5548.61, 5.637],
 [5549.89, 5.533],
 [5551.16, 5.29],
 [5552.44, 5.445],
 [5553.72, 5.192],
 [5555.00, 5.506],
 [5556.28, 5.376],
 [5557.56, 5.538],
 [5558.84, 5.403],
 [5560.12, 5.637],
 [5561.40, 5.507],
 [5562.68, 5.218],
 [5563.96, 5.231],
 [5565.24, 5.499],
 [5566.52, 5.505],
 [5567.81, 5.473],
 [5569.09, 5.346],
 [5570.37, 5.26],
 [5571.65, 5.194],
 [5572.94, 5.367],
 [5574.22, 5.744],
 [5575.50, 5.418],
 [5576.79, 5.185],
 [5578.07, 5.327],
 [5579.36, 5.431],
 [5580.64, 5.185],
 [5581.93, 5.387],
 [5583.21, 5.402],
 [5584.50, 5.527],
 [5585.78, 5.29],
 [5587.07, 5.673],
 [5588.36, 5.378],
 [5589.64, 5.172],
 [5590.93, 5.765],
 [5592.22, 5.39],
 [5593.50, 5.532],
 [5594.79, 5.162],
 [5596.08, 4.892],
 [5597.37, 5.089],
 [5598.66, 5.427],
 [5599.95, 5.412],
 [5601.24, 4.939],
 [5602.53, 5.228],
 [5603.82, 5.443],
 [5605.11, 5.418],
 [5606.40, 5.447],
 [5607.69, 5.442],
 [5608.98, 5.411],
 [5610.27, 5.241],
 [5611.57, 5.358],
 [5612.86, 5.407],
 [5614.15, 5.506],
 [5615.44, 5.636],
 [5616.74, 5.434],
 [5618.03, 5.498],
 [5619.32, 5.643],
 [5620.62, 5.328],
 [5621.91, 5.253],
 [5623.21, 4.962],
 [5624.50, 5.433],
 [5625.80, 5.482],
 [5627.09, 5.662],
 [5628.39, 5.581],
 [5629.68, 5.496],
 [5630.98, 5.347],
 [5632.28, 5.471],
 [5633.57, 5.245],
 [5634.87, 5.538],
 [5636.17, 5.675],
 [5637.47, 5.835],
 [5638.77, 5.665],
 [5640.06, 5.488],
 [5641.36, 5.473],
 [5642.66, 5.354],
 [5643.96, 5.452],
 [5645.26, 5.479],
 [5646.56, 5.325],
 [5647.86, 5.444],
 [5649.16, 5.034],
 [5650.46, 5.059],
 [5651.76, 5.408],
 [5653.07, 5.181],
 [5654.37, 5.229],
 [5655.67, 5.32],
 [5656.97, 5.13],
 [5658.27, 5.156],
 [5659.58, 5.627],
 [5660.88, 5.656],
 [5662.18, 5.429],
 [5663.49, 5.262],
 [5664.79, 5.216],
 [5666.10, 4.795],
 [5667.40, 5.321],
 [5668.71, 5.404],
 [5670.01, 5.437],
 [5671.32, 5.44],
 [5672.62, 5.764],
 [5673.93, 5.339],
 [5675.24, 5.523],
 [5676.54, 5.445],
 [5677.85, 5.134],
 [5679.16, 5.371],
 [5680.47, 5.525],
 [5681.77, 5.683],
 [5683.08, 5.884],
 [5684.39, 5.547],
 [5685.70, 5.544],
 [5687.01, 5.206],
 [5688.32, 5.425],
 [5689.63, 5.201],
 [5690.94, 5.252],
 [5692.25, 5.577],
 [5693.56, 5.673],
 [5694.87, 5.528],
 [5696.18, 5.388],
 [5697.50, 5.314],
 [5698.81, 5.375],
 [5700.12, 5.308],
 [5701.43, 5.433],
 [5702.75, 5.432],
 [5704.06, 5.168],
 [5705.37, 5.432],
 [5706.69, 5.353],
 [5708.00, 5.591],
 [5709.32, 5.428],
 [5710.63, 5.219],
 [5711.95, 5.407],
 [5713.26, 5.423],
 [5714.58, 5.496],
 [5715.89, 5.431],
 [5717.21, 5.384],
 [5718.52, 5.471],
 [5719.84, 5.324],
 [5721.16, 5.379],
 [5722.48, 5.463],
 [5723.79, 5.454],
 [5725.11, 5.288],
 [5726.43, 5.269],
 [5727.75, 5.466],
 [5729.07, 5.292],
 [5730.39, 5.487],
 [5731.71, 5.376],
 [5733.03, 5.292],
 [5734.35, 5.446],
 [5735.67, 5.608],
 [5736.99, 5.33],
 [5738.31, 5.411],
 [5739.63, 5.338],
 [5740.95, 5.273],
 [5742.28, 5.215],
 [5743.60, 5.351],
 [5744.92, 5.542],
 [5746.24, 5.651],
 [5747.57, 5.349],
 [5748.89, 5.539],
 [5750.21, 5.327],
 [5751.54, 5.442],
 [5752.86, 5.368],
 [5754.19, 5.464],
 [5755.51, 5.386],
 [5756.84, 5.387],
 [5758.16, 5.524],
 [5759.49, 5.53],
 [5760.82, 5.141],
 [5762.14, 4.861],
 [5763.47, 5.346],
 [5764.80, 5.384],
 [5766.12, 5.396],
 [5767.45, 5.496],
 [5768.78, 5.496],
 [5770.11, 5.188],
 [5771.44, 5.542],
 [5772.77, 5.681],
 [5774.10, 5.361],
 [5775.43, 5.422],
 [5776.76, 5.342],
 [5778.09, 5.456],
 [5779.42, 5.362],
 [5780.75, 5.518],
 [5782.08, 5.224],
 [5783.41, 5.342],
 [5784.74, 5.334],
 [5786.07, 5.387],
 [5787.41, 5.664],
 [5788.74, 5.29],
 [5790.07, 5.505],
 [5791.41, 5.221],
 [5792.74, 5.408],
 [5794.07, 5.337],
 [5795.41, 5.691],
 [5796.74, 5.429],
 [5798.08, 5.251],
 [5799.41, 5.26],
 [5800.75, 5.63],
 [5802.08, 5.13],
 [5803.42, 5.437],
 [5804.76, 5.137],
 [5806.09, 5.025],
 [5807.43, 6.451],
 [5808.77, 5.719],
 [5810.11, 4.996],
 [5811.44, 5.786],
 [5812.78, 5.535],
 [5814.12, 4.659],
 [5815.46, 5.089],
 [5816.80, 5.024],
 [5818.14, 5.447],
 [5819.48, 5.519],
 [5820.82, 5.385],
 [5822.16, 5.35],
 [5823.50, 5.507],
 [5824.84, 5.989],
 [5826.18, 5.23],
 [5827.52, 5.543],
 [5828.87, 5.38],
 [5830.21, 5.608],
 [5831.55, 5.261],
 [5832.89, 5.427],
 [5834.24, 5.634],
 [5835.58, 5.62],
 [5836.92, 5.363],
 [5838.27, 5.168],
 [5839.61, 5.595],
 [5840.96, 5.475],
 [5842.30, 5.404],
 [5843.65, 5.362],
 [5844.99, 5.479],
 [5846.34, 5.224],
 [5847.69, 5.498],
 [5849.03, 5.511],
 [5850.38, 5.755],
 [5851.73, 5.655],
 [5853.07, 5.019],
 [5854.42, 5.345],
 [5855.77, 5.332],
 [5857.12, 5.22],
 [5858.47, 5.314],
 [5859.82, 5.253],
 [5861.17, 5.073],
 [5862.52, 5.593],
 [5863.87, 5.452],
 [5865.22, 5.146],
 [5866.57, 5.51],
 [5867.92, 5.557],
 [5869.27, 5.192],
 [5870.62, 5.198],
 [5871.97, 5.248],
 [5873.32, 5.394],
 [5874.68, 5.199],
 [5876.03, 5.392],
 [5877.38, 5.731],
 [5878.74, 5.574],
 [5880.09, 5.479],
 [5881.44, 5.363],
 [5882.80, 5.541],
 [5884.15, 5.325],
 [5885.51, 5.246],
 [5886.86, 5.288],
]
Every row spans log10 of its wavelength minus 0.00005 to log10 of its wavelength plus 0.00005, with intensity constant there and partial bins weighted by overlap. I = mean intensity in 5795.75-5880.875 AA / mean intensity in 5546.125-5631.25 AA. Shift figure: 1.0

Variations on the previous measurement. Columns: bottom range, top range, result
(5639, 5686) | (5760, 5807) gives 1.00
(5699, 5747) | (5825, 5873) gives 1.00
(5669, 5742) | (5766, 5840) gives 1.00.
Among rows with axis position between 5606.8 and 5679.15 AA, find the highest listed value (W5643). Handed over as 5.835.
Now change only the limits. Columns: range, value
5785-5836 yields 6.451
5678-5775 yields 5.884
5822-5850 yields 5.989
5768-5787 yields 5.681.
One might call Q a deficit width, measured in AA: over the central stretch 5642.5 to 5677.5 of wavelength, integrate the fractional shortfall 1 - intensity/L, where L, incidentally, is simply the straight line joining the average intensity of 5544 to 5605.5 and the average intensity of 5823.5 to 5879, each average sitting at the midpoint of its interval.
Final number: 0.3 AA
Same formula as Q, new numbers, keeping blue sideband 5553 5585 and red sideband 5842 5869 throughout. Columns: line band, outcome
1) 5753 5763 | 0.10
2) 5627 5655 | -0.18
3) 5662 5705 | -0.13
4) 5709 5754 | -0.10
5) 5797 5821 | 0.10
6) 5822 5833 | -0.21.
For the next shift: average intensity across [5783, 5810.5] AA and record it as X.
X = 5.42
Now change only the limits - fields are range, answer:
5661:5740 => 5.41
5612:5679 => 5.4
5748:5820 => 5.39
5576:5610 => 5.34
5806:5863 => 5.42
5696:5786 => 5.39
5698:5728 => 5.39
